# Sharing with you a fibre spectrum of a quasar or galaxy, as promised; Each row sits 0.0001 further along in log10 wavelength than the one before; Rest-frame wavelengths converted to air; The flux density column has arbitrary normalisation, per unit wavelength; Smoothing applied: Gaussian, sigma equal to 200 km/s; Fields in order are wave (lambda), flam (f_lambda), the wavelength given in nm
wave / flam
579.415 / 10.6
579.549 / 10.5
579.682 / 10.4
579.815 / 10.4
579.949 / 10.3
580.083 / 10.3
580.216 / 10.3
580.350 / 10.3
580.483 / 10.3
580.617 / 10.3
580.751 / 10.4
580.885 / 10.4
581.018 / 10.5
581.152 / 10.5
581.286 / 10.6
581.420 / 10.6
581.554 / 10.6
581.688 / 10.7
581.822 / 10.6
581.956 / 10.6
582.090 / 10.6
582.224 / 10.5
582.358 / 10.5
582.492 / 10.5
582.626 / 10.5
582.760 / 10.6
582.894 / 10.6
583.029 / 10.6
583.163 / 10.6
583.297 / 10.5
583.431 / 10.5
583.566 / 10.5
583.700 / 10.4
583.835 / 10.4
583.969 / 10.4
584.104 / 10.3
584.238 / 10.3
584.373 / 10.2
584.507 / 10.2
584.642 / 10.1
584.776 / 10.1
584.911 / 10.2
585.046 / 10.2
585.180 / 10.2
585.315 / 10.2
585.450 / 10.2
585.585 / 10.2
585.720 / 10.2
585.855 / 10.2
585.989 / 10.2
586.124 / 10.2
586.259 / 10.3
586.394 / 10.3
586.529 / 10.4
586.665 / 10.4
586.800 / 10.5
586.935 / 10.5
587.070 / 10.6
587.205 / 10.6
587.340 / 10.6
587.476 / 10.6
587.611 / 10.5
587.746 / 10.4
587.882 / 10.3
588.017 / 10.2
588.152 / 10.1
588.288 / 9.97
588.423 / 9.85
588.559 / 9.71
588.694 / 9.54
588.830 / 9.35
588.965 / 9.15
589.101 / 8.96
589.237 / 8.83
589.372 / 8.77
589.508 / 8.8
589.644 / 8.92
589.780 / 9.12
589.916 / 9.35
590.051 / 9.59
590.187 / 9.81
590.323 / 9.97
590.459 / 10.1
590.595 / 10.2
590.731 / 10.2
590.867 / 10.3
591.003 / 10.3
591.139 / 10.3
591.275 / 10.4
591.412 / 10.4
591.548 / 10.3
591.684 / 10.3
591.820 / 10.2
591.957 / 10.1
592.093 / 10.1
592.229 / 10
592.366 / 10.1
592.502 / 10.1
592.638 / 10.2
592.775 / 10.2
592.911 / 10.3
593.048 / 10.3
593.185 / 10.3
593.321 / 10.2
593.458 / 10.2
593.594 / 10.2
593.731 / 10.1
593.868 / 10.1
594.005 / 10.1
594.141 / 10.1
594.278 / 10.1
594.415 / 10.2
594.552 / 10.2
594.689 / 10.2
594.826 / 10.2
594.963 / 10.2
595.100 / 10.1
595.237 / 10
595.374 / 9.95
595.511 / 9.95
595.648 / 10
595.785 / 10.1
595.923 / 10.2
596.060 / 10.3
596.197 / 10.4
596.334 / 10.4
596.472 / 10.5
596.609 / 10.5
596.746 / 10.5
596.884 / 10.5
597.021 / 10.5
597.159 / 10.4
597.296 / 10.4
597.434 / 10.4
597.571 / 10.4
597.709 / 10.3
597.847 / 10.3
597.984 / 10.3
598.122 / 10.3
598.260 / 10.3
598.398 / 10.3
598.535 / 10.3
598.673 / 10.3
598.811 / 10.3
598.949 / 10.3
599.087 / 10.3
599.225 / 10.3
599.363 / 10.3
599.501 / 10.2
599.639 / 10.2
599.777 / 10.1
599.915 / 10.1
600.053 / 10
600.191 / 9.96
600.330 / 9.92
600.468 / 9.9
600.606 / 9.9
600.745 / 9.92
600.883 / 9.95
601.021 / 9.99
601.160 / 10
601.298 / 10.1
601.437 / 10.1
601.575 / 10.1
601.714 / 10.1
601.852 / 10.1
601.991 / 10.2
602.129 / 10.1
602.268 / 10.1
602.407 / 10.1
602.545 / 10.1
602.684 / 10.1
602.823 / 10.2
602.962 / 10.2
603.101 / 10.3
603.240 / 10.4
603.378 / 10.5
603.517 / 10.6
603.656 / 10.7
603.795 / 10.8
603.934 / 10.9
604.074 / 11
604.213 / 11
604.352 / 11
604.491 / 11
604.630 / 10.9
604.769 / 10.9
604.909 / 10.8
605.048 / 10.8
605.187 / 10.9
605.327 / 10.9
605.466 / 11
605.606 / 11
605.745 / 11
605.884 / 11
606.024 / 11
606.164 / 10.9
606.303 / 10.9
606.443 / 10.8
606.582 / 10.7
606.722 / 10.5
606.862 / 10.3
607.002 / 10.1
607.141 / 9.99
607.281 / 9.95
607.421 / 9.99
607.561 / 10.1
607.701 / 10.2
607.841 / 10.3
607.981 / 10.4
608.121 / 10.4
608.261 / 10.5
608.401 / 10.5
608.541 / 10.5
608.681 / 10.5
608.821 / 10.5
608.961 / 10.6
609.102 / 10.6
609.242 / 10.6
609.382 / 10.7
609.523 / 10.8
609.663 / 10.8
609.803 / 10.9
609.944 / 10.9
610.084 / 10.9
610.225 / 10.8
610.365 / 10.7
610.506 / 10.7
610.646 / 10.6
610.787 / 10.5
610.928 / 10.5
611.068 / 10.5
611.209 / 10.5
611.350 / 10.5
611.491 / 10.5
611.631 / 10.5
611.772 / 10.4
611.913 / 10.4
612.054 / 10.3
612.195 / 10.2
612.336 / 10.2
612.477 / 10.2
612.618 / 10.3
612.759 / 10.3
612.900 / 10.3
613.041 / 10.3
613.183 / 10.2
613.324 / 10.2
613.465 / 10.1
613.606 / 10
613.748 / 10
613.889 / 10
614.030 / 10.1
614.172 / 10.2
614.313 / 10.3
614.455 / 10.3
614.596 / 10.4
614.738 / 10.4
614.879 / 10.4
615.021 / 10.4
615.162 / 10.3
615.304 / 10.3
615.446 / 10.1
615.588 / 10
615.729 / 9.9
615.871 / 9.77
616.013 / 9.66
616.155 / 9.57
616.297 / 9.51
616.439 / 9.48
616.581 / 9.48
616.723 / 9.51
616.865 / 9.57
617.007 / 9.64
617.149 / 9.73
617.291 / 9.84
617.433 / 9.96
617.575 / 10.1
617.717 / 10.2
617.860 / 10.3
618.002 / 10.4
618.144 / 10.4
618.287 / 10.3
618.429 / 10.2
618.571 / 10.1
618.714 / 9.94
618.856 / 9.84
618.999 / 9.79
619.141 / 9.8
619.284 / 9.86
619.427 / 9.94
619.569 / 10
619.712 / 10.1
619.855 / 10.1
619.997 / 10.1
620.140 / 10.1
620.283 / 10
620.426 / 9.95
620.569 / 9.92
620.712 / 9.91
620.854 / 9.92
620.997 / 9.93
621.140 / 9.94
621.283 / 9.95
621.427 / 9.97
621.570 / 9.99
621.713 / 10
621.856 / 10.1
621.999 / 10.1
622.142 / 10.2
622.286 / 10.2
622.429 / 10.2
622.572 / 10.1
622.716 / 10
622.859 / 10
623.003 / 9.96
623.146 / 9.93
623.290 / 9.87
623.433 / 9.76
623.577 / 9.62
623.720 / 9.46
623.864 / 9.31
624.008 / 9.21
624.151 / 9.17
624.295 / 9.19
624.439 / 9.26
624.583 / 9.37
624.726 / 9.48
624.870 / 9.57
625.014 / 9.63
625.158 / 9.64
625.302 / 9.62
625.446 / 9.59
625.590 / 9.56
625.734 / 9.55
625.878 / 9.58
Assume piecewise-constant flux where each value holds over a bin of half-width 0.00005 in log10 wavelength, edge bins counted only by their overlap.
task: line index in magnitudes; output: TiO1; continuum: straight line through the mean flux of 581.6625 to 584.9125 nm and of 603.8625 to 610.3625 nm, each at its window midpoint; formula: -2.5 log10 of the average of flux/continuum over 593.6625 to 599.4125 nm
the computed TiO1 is 0.032 mag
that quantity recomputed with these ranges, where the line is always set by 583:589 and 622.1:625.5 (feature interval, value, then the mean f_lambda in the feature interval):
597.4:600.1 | -0.023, 10.3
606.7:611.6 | -0.064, 10.5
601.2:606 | -0.061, 10.6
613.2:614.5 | -0.033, 10.1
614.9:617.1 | -0.003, 9.82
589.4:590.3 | 0.102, 9.28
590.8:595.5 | -0.005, 10.2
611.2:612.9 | -0.054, 10.4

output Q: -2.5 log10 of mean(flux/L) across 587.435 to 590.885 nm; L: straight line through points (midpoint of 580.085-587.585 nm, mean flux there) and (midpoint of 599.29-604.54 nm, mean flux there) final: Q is 0.07 mag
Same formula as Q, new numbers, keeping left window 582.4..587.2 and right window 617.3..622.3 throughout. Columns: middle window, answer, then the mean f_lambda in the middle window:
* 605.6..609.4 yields -0.04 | 10.5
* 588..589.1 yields 0.07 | 9.67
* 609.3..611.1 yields -0.06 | 10.7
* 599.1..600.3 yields 0.01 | 10.1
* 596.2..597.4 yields -0.02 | 10.5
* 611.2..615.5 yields -0.02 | 10.3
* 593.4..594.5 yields 0.01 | 10.1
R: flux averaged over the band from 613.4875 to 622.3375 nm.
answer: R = 10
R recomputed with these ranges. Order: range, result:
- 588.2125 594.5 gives 9.91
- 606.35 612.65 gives 10.5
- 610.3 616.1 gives 10.3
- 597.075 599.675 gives 10.3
